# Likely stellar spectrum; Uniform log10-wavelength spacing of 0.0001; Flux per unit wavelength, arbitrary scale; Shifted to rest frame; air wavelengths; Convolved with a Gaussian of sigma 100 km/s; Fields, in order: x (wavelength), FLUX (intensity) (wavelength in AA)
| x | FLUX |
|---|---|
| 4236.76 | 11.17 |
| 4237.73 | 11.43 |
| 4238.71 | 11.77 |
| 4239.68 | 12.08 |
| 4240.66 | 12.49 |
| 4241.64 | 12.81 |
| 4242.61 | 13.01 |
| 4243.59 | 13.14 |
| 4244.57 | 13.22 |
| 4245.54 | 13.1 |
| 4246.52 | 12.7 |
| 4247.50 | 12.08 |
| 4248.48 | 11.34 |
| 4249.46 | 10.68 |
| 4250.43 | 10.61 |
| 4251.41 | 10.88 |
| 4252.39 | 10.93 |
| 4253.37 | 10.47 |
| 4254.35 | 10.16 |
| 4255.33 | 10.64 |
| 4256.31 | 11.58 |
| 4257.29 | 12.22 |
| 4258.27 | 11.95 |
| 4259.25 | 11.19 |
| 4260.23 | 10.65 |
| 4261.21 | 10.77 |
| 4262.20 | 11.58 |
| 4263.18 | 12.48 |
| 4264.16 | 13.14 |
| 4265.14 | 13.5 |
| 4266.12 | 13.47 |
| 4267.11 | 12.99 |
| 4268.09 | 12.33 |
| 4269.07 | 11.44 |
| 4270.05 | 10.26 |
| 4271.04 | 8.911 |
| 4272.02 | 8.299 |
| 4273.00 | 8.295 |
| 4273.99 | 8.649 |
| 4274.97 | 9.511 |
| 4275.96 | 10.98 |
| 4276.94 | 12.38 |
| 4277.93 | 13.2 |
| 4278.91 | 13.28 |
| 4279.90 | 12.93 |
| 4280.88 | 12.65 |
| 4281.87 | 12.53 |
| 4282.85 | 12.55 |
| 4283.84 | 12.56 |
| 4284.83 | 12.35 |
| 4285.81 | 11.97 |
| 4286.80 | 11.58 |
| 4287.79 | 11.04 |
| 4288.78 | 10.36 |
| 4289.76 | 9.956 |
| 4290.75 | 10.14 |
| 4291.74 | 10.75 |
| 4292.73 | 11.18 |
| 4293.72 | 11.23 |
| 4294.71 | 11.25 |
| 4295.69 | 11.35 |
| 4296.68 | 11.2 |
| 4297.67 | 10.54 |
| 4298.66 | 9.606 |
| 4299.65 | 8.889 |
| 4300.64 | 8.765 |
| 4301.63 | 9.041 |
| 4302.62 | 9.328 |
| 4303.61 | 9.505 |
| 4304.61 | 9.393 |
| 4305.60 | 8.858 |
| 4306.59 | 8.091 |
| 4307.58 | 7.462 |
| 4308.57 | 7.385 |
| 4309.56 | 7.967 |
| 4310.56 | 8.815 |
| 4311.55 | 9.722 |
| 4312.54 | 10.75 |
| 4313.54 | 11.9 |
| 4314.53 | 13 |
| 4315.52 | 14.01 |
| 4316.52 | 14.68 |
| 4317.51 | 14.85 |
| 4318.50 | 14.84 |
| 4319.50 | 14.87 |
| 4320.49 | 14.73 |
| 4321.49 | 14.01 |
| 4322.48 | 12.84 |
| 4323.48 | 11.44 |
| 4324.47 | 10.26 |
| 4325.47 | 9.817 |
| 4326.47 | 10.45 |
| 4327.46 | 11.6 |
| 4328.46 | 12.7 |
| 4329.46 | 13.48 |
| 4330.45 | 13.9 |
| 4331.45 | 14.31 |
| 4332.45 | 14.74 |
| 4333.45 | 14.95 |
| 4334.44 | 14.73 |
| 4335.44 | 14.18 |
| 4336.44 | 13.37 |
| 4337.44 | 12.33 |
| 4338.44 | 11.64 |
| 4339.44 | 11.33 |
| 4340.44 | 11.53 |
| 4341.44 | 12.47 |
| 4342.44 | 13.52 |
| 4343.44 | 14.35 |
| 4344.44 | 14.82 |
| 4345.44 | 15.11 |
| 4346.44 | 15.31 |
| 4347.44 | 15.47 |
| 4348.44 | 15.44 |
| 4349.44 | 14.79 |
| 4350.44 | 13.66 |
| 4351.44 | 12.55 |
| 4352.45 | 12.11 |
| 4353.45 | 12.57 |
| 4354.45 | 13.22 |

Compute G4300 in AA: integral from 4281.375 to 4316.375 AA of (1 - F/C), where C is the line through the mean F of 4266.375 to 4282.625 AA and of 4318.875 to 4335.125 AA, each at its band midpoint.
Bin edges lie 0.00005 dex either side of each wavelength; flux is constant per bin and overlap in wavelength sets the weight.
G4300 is 4.6 AA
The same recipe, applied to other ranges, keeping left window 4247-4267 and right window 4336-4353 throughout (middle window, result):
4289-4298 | 1.1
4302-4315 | 3.4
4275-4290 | 0.2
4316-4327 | 0.0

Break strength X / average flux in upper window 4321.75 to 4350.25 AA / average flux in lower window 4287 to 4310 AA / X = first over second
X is 1.4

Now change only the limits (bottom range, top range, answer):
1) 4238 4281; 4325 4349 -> 1.16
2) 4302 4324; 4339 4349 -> 1.24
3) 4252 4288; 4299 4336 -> 1.01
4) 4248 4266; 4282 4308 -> 0.91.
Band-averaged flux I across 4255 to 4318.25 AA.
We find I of 11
